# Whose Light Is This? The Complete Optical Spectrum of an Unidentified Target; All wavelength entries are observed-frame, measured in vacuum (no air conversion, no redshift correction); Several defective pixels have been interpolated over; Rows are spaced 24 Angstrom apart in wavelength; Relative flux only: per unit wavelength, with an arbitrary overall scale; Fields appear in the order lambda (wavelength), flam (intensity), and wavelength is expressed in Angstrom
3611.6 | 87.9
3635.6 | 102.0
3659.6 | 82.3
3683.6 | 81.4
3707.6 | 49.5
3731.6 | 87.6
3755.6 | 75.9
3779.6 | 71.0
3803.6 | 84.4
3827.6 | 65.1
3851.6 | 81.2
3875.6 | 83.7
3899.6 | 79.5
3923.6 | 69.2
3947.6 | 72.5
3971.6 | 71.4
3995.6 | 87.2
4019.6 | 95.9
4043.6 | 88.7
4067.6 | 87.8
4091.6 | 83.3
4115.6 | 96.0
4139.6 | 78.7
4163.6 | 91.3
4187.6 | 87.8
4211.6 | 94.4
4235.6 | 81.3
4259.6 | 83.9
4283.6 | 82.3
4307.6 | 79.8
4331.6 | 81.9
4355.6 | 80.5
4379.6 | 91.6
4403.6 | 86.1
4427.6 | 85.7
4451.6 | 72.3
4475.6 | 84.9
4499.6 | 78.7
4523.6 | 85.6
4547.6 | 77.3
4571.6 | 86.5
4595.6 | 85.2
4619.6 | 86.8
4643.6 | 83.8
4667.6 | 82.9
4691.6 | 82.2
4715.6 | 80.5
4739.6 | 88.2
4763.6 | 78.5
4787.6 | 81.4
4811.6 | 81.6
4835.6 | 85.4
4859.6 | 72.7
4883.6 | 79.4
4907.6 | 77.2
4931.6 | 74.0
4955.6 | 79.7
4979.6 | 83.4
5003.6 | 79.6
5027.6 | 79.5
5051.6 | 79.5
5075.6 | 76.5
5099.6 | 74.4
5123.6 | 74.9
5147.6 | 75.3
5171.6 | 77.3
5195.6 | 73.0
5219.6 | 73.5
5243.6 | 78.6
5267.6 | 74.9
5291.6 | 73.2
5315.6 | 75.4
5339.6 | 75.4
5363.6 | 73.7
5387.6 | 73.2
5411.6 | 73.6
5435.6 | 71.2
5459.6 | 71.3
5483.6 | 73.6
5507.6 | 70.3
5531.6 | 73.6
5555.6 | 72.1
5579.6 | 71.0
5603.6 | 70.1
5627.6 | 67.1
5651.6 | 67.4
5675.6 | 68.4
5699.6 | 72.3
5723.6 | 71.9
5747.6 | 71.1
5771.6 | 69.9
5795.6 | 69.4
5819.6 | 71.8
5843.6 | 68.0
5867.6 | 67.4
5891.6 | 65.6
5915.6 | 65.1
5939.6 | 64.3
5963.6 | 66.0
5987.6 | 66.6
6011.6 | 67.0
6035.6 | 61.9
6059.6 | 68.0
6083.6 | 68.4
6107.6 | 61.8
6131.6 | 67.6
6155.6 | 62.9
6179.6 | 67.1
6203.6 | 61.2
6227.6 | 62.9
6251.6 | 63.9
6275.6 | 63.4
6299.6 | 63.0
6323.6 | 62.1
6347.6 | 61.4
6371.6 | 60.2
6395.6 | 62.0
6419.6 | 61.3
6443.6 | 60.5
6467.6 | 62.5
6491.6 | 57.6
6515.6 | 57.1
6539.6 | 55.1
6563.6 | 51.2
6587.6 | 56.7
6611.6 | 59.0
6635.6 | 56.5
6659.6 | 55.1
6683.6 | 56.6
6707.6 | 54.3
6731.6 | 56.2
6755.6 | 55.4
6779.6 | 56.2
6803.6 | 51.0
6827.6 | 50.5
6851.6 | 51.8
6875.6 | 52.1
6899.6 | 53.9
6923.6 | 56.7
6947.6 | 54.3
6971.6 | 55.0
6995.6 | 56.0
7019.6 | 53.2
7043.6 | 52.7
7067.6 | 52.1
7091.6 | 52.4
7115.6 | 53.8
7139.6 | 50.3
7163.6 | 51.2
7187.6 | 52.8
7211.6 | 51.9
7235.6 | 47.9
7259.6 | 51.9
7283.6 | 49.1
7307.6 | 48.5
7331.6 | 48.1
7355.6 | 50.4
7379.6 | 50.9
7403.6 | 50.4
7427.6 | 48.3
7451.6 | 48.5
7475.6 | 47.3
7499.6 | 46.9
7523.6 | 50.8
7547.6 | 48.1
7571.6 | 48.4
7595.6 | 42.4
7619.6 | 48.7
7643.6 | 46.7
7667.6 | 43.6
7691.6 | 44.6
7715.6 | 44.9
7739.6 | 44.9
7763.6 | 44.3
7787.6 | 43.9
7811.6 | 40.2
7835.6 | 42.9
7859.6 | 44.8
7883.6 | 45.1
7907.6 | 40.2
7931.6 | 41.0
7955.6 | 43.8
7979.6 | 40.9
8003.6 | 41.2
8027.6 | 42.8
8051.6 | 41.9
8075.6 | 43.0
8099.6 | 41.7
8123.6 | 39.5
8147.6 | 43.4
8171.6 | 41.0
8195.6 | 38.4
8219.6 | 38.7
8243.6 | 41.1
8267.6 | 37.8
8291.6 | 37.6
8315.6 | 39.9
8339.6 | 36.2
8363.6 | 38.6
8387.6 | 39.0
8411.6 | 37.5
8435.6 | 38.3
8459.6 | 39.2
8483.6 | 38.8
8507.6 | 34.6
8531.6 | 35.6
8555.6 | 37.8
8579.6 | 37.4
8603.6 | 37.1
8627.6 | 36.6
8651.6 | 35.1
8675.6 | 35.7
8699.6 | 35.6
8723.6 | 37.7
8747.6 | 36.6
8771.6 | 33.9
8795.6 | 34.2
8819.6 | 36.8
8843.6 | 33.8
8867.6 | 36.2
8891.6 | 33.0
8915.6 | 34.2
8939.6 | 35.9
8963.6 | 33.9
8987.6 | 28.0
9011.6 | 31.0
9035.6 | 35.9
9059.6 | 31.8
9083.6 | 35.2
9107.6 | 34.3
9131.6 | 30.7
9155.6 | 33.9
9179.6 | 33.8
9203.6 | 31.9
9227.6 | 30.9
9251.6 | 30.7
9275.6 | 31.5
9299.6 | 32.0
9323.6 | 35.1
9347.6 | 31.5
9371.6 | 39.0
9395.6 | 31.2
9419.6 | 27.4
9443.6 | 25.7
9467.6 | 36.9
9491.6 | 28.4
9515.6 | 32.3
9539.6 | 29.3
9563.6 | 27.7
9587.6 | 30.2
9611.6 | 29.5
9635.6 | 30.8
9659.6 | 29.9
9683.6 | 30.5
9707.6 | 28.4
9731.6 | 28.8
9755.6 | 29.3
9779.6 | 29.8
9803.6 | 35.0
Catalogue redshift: 0.00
